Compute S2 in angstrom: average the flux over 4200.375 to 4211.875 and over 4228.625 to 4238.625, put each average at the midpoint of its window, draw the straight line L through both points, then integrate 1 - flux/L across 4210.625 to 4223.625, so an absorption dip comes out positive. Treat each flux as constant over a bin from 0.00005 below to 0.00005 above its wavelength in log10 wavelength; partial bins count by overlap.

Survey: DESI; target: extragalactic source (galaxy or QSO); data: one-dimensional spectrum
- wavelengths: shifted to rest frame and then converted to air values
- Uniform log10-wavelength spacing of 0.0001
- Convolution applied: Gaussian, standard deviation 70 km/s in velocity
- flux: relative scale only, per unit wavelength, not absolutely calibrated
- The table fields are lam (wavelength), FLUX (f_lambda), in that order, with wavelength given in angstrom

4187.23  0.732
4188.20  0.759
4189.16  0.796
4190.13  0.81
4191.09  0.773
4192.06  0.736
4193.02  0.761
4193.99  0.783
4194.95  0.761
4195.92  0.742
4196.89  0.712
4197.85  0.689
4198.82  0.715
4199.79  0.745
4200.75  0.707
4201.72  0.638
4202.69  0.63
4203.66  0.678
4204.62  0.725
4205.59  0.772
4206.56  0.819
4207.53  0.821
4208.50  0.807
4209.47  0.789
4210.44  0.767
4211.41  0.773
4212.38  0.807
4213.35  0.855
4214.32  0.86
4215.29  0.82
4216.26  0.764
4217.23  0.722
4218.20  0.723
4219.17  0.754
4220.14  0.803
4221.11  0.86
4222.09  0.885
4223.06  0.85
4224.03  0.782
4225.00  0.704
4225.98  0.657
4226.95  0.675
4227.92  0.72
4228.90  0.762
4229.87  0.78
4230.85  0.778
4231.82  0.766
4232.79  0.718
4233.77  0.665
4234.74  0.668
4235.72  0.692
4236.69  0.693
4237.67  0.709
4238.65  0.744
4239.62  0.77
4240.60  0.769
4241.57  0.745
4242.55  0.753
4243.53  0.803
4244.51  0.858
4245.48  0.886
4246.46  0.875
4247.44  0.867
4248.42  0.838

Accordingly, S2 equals -1.2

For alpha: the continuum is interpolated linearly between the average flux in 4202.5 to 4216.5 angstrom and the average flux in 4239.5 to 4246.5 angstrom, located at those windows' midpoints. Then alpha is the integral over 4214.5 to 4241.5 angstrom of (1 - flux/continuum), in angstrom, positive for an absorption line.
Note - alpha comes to 1.50 angstrom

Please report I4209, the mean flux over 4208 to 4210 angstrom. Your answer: 0.796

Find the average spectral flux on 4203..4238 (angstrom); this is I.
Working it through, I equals 0.761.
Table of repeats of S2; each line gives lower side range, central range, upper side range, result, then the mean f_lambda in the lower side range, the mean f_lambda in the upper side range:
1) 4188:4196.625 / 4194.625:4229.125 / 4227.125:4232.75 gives 0.10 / 0.768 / 0.754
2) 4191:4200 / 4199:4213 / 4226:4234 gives -0.22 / 0.74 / 0.731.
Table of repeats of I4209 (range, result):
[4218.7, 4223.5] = 0.83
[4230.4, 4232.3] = 0.774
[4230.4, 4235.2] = 0.72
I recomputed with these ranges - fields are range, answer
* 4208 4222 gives 0.796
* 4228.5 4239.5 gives 0.727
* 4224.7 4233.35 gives 0.728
